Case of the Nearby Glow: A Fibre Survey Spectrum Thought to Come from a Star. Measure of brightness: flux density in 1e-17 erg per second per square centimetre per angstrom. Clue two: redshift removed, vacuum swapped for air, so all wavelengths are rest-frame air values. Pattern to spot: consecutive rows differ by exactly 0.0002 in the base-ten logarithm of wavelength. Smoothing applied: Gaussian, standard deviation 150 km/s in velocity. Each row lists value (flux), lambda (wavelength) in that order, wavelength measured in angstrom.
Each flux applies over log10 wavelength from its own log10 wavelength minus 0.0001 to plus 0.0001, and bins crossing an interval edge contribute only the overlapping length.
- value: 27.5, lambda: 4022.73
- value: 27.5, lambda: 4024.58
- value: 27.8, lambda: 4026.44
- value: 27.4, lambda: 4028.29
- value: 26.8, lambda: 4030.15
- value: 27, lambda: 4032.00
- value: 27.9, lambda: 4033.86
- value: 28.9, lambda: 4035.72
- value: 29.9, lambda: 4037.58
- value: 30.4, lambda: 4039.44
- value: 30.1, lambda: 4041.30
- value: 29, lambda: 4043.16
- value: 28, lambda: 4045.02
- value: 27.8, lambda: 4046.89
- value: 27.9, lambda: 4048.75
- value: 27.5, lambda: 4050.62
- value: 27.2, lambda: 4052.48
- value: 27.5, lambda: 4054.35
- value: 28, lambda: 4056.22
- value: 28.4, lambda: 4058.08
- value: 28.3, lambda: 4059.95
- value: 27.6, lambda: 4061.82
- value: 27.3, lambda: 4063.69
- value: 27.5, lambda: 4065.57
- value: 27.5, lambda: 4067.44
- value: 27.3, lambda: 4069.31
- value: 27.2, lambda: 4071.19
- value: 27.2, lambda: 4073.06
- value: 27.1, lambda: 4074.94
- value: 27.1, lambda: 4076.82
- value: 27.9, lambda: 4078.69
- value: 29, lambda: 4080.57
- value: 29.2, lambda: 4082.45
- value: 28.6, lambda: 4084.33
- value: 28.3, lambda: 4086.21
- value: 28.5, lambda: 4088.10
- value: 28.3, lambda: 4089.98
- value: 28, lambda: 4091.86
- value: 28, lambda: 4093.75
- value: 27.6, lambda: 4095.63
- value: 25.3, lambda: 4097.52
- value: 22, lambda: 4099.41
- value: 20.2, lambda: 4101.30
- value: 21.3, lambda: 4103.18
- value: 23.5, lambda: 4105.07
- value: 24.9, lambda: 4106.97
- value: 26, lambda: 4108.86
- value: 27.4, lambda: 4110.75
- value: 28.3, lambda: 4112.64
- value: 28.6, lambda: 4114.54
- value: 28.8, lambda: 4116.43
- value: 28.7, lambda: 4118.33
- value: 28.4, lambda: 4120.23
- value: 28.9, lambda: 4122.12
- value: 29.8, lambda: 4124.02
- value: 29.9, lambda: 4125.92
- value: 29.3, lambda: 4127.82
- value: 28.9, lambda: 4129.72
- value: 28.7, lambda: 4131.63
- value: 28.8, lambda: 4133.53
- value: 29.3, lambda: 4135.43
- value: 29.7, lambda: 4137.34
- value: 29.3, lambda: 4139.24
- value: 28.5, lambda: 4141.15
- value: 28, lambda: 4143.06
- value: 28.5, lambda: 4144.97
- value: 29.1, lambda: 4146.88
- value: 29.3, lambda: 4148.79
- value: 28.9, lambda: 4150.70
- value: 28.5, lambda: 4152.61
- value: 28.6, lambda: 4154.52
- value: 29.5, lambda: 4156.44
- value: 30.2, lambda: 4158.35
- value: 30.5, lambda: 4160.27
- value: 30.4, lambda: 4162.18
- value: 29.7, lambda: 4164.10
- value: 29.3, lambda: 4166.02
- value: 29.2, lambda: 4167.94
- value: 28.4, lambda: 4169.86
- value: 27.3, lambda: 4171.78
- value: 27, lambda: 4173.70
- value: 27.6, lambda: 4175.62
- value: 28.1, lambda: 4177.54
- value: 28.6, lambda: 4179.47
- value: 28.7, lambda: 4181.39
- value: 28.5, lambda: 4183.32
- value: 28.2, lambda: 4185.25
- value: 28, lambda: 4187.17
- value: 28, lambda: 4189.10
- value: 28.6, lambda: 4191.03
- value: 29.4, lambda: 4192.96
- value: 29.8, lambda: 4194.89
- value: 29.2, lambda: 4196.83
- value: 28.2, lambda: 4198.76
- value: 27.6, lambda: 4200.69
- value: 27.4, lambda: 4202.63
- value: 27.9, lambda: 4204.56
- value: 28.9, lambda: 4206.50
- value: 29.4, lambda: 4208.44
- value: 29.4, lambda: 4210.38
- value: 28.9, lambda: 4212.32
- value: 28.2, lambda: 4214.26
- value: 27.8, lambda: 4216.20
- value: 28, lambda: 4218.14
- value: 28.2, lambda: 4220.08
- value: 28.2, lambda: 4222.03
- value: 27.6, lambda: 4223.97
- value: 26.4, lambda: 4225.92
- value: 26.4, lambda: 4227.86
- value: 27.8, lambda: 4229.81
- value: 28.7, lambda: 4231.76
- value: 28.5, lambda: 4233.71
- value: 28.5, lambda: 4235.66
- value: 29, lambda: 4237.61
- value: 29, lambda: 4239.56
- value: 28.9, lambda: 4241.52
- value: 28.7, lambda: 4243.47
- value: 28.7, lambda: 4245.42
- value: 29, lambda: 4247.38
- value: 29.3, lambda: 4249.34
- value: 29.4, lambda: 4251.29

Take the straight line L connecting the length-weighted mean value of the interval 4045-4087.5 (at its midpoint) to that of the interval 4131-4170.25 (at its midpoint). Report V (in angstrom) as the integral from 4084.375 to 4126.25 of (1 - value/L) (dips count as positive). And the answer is 2.35 angstrom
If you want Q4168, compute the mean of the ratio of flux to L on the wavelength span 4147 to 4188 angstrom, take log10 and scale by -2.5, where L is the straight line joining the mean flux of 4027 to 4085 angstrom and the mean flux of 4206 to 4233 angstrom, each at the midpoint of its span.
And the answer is -0.03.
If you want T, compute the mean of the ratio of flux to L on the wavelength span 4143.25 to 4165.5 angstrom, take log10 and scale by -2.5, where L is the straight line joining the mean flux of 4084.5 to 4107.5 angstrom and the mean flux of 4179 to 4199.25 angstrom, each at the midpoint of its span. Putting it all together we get -0.07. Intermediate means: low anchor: 25.6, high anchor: 28.7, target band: 29.3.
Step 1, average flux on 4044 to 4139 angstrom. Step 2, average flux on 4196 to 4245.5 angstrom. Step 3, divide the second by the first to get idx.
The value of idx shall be 1.03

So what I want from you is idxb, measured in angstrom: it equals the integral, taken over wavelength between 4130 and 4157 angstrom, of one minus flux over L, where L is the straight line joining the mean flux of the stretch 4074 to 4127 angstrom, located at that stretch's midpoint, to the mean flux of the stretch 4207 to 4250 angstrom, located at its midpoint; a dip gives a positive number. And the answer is -1.32 angstrom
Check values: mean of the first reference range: 27.1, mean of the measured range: 28.9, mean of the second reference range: 28.4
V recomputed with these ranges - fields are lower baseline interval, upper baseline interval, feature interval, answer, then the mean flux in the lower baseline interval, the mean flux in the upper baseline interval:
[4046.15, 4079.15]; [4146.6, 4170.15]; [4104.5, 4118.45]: 0.72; 27.6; 29.4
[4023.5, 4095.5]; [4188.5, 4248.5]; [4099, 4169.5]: 0.16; 28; 28.4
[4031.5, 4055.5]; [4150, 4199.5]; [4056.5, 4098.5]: 1.06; 28.4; 28.8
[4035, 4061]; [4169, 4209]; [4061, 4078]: 0.68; 28.5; 28.3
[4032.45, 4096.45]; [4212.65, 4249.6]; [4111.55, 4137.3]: -0.74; 28.1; 28.2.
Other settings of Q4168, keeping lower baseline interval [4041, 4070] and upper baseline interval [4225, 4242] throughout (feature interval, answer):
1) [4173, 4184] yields 0.00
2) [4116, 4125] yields -0.04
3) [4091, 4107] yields 0.14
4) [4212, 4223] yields 0.00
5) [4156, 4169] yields -0.07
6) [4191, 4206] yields -0.02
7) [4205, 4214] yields -0.03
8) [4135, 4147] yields -0.03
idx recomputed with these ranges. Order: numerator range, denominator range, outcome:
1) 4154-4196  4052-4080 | 1.04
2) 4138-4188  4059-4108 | 1.08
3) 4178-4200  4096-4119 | 1.13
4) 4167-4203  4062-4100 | 1.03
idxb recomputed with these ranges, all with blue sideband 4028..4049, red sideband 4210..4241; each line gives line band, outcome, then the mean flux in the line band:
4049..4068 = 0.5 angstrom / 27.7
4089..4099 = 0.4 angstrom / 27.2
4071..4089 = 0.2 angstrom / 28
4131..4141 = -0.3 angstrom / 29.1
